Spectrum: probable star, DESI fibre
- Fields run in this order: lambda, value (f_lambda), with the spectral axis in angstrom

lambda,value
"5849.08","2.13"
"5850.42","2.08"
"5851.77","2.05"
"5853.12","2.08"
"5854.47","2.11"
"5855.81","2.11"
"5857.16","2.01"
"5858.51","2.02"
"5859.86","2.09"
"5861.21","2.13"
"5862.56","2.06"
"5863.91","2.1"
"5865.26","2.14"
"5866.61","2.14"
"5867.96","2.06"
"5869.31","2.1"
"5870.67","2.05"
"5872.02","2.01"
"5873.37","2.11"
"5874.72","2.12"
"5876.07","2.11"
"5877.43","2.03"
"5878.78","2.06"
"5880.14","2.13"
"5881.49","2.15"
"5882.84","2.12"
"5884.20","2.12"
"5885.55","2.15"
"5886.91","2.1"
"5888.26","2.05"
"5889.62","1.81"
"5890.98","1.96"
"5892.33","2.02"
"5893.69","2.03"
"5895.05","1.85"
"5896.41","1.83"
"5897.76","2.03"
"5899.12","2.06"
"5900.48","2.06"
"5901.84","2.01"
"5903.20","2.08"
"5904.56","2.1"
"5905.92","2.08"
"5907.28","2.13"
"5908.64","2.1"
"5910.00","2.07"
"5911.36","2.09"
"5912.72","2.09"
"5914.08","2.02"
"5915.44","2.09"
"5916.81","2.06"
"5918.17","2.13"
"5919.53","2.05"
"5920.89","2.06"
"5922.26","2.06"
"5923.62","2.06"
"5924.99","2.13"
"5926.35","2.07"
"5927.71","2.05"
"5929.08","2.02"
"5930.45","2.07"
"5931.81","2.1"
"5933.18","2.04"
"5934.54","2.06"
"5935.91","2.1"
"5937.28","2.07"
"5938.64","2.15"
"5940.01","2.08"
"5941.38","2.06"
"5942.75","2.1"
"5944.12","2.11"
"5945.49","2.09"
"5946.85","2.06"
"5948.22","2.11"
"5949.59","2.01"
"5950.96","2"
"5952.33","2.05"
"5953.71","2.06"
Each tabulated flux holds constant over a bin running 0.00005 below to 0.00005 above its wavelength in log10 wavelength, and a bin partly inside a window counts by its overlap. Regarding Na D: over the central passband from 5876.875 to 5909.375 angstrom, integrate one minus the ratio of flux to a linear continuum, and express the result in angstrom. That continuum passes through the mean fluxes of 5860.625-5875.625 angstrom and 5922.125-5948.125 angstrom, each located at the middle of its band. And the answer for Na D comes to 0.7 angstrom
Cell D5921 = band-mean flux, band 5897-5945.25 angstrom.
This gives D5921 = 2.08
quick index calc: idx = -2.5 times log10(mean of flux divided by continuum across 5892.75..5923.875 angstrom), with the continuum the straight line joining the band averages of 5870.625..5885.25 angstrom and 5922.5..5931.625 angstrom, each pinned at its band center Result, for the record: 0.02 mag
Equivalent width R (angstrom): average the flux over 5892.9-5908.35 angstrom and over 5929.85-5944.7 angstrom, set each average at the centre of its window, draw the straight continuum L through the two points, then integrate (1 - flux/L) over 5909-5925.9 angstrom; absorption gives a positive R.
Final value -0.2 angstrom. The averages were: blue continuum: 2.02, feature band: 2.08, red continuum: 2.09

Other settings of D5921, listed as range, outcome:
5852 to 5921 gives 2.06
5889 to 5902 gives 1.96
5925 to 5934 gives 2.07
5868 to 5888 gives 2.1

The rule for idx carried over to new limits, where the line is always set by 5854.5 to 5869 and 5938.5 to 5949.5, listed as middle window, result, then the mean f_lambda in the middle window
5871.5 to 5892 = 0.01 mag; 2.07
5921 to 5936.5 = 0.01 mag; 2.07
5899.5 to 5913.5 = 0.00 mag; 2.08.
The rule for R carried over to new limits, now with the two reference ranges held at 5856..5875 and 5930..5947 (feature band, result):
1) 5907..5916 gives 0.0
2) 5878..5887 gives -0.2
